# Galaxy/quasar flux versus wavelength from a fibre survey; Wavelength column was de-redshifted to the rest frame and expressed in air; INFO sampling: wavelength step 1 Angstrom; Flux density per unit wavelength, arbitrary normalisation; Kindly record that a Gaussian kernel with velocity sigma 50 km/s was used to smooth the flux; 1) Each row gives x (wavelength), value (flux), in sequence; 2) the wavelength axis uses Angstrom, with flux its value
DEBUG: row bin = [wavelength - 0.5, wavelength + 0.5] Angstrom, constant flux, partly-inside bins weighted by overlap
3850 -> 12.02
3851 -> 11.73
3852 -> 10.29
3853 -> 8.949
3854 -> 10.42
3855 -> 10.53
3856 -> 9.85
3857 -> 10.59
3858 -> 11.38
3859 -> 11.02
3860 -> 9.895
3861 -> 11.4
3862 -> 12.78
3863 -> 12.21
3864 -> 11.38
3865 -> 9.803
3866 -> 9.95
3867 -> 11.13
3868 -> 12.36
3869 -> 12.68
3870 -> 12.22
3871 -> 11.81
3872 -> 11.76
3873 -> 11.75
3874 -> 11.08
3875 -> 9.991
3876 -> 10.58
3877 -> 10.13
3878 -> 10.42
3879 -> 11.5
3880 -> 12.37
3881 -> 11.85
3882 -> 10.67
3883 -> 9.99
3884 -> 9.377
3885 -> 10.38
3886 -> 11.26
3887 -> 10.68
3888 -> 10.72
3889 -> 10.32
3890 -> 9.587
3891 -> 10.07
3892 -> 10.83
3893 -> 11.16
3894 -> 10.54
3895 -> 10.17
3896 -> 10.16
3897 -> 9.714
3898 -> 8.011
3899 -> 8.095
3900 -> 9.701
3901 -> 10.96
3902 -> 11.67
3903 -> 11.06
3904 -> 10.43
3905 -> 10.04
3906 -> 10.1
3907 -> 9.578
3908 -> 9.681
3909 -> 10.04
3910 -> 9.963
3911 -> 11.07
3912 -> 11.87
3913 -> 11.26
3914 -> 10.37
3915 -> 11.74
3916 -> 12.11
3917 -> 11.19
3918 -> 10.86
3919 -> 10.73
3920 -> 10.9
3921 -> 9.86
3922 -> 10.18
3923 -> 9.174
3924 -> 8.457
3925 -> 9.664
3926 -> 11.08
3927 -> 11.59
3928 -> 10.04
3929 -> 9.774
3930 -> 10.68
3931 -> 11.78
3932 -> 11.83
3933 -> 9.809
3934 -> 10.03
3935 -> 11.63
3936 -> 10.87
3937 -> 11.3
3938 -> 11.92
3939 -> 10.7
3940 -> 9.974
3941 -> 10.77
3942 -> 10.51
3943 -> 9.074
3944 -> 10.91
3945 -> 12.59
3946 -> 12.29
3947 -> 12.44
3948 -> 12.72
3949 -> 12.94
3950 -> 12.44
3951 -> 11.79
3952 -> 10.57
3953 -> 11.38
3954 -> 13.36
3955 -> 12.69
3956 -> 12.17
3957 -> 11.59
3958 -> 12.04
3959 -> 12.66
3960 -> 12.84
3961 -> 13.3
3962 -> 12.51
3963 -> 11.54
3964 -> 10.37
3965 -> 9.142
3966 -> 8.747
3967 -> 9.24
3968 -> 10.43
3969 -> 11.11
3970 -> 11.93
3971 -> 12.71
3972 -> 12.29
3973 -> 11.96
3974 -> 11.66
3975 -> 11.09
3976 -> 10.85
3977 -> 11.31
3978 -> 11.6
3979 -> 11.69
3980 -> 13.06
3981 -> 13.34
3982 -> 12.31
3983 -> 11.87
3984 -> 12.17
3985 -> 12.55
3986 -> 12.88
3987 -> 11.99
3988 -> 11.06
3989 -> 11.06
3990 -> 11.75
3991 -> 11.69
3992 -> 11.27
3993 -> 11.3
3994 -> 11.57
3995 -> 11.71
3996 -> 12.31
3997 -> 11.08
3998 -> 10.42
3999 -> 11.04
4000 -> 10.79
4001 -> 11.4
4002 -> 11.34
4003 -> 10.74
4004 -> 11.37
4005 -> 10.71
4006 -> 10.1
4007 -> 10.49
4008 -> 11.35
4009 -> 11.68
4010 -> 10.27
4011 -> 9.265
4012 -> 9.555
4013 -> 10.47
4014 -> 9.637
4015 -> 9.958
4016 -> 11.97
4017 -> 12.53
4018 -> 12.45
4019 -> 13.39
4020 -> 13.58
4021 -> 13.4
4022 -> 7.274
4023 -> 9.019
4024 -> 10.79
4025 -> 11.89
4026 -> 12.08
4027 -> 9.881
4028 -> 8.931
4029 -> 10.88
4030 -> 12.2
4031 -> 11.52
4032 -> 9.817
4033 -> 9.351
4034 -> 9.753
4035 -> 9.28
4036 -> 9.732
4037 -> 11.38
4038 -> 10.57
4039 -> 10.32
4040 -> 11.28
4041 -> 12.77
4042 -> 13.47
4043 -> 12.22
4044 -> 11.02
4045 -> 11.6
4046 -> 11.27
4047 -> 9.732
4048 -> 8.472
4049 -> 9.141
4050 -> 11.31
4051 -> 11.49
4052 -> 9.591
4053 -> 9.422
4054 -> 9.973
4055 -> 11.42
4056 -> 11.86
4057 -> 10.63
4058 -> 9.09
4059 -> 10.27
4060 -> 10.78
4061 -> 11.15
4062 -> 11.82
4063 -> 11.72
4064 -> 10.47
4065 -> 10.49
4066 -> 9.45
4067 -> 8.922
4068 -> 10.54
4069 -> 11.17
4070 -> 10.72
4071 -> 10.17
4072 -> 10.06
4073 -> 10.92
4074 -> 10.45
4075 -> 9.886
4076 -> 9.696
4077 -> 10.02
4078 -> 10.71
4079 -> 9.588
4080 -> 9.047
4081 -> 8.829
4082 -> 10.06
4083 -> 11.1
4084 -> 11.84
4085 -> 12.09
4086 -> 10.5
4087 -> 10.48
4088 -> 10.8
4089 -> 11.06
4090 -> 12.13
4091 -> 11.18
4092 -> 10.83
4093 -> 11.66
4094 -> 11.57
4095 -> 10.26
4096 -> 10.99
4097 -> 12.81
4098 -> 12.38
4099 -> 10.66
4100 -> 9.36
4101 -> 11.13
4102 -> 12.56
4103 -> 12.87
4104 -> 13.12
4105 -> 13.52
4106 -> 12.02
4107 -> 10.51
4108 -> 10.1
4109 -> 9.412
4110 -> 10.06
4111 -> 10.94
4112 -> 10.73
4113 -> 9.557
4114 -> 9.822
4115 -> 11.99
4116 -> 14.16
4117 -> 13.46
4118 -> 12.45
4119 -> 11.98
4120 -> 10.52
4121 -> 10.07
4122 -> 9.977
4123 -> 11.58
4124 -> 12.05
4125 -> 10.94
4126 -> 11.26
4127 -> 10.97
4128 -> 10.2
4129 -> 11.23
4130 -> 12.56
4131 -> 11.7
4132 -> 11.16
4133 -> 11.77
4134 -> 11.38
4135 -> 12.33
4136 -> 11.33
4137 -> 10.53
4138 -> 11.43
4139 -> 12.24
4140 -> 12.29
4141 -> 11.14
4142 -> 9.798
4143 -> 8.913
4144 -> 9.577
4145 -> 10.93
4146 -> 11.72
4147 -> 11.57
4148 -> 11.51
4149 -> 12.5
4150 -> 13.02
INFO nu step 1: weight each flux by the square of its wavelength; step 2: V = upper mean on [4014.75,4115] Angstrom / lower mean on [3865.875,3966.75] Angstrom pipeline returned 1.07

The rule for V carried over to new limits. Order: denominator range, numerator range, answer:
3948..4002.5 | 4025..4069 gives 0.95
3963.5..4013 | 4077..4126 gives 1.05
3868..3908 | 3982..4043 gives 1.12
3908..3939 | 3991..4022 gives 1.09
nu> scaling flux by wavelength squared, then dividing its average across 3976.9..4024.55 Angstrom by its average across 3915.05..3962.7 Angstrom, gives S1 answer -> 1.04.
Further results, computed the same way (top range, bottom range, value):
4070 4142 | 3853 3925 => 1.16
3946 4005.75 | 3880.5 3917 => 1.16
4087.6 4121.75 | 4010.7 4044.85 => 1.08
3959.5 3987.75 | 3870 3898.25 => 1.15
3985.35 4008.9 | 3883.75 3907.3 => 1.16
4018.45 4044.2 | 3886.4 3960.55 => 1.07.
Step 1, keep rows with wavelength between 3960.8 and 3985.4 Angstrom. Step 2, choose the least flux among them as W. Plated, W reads 8.747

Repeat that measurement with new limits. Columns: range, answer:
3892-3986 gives 8.011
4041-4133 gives 8.472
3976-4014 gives 9.265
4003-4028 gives 7.274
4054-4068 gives 8.922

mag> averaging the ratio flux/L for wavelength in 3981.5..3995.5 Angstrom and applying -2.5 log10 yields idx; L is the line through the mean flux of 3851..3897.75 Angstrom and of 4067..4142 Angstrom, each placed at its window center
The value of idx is -0.08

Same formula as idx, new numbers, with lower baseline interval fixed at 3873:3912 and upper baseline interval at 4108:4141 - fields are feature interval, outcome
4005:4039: 0.02 mag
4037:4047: -0.05 mag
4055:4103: 0.04 mag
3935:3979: -0.08 mag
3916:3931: 0.01 mag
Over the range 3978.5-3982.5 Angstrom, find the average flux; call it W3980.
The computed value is 12.6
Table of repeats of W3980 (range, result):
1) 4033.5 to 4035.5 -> 9.52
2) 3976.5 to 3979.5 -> 11.5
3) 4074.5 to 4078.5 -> 10.1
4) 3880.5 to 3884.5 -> 10.5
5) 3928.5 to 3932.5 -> 11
